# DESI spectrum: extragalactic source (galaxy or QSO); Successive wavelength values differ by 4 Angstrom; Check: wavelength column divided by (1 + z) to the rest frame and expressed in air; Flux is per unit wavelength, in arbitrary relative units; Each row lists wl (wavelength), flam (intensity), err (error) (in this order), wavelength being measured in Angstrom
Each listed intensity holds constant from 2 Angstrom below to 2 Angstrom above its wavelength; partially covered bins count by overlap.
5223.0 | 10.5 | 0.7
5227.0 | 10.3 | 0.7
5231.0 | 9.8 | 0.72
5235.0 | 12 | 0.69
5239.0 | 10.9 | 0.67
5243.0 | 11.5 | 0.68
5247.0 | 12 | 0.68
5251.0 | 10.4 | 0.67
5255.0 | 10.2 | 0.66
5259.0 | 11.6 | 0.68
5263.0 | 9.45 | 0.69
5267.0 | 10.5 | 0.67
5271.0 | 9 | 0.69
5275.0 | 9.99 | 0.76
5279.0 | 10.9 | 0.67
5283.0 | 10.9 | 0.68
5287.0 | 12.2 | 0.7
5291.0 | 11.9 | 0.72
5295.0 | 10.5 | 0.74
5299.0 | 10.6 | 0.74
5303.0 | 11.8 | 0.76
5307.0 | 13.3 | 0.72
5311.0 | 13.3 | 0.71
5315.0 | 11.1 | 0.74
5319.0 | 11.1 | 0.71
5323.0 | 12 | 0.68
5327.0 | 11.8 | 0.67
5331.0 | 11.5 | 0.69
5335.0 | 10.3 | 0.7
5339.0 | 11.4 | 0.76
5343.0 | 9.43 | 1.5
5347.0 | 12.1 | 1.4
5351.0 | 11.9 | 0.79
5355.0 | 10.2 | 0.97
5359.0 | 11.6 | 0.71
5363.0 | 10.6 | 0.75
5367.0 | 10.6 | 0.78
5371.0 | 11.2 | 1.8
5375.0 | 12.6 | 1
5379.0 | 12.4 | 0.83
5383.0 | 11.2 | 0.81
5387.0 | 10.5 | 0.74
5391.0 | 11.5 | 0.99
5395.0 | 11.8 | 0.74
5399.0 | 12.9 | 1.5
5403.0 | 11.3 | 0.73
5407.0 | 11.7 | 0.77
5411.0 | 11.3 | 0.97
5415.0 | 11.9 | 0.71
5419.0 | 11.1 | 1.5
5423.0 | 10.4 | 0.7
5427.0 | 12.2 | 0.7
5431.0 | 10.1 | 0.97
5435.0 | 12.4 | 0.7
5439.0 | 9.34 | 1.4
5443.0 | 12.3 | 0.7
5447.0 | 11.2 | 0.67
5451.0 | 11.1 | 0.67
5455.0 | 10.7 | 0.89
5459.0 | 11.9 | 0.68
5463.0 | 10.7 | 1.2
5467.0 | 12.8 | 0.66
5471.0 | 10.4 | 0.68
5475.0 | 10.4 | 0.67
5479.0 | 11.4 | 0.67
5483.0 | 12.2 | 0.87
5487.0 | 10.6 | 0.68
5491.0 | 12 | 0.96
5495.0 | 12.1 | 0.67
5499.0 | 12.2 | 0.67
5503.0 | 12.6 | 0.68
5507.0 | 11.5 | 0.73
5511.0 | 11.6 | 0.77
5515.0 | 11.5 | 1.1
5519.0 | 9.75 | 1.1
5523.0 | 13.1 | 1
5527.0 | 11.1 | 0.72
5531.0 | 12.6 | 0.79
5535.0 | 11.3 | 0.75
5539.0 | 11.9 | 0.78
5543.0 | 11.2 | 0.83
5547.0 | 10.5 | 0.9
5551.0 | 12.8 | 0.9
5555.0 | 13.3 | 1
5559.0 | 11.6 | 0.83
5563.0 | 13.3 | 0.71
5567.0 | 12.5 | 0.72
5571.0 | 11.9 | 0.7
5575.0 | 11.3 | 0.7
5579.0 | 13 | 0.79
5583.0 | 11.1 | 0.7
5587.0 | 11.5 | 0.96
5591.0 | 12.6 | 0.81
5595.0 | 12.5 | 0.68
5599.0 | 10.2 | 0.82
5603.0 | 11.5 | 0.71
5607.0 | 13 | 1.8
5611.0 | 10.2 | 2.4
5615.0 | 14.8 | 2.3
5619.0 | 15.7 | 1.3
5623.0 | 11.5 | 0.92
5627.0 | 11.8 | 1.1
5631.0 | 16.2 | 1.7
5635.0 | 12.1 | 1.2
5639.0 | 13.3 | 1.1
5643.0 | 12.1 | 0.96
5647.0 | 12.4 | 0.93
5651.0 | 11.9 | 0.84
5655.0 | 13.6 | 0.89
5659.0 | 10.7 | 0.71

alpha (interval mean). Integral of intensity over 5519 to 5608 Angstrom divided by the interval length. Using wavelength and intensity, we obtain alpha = 11.9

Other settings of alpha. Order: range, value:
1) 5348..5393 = 11.3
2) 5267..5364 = 11.2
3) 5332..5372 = 10.9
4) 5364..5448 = 11.4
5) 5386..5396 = 11.3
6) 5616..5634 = 13.8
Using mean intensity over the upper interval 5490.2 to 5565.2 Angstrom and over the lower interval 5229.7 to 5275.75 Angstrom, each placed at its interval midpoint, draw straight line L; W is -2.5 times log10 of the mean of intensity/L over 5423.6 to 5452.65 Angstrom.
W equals 0.028 mag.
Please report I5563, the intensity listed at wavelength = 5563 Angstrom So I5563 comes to 13.3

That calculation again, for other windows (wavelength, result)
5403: 11.3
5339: 11.4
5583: 11.1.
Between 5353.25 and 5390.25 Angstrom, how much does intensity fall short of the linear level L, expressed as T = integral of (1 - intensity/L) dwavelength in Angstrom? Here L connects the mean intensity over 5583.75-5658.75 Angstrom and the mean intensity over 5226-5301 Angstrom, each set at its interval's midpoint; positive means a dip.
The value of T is 0.3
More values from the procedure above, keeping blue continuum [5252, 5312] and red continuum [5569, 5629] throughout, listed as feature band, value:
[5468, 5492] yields 1.1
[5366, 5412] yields -0.8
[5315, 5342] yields -0.2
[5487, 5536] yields 0.5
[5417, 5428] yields 0.4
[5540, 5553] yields 0.5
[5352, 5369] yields 0.7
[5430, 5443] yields 0.8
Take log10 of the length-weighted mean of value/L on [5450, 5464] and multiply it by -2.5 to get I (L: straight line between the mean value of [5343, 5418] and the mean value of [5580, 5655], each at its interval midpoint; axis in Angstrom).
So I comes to 0.063 mag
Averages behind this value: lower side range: 11.5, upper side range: 12.5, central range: 11.1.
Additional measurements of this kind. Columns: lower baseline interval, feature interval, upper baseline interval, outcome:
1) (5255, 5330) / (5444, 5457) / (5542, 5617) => 0.05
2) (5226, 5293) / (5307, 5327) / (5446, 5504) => -0.10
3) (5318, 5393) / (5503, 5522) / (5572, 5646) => 0.06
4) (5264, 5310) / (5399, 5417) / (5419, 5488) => -0.05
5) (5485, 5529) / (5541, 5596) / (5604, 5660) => 0.01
